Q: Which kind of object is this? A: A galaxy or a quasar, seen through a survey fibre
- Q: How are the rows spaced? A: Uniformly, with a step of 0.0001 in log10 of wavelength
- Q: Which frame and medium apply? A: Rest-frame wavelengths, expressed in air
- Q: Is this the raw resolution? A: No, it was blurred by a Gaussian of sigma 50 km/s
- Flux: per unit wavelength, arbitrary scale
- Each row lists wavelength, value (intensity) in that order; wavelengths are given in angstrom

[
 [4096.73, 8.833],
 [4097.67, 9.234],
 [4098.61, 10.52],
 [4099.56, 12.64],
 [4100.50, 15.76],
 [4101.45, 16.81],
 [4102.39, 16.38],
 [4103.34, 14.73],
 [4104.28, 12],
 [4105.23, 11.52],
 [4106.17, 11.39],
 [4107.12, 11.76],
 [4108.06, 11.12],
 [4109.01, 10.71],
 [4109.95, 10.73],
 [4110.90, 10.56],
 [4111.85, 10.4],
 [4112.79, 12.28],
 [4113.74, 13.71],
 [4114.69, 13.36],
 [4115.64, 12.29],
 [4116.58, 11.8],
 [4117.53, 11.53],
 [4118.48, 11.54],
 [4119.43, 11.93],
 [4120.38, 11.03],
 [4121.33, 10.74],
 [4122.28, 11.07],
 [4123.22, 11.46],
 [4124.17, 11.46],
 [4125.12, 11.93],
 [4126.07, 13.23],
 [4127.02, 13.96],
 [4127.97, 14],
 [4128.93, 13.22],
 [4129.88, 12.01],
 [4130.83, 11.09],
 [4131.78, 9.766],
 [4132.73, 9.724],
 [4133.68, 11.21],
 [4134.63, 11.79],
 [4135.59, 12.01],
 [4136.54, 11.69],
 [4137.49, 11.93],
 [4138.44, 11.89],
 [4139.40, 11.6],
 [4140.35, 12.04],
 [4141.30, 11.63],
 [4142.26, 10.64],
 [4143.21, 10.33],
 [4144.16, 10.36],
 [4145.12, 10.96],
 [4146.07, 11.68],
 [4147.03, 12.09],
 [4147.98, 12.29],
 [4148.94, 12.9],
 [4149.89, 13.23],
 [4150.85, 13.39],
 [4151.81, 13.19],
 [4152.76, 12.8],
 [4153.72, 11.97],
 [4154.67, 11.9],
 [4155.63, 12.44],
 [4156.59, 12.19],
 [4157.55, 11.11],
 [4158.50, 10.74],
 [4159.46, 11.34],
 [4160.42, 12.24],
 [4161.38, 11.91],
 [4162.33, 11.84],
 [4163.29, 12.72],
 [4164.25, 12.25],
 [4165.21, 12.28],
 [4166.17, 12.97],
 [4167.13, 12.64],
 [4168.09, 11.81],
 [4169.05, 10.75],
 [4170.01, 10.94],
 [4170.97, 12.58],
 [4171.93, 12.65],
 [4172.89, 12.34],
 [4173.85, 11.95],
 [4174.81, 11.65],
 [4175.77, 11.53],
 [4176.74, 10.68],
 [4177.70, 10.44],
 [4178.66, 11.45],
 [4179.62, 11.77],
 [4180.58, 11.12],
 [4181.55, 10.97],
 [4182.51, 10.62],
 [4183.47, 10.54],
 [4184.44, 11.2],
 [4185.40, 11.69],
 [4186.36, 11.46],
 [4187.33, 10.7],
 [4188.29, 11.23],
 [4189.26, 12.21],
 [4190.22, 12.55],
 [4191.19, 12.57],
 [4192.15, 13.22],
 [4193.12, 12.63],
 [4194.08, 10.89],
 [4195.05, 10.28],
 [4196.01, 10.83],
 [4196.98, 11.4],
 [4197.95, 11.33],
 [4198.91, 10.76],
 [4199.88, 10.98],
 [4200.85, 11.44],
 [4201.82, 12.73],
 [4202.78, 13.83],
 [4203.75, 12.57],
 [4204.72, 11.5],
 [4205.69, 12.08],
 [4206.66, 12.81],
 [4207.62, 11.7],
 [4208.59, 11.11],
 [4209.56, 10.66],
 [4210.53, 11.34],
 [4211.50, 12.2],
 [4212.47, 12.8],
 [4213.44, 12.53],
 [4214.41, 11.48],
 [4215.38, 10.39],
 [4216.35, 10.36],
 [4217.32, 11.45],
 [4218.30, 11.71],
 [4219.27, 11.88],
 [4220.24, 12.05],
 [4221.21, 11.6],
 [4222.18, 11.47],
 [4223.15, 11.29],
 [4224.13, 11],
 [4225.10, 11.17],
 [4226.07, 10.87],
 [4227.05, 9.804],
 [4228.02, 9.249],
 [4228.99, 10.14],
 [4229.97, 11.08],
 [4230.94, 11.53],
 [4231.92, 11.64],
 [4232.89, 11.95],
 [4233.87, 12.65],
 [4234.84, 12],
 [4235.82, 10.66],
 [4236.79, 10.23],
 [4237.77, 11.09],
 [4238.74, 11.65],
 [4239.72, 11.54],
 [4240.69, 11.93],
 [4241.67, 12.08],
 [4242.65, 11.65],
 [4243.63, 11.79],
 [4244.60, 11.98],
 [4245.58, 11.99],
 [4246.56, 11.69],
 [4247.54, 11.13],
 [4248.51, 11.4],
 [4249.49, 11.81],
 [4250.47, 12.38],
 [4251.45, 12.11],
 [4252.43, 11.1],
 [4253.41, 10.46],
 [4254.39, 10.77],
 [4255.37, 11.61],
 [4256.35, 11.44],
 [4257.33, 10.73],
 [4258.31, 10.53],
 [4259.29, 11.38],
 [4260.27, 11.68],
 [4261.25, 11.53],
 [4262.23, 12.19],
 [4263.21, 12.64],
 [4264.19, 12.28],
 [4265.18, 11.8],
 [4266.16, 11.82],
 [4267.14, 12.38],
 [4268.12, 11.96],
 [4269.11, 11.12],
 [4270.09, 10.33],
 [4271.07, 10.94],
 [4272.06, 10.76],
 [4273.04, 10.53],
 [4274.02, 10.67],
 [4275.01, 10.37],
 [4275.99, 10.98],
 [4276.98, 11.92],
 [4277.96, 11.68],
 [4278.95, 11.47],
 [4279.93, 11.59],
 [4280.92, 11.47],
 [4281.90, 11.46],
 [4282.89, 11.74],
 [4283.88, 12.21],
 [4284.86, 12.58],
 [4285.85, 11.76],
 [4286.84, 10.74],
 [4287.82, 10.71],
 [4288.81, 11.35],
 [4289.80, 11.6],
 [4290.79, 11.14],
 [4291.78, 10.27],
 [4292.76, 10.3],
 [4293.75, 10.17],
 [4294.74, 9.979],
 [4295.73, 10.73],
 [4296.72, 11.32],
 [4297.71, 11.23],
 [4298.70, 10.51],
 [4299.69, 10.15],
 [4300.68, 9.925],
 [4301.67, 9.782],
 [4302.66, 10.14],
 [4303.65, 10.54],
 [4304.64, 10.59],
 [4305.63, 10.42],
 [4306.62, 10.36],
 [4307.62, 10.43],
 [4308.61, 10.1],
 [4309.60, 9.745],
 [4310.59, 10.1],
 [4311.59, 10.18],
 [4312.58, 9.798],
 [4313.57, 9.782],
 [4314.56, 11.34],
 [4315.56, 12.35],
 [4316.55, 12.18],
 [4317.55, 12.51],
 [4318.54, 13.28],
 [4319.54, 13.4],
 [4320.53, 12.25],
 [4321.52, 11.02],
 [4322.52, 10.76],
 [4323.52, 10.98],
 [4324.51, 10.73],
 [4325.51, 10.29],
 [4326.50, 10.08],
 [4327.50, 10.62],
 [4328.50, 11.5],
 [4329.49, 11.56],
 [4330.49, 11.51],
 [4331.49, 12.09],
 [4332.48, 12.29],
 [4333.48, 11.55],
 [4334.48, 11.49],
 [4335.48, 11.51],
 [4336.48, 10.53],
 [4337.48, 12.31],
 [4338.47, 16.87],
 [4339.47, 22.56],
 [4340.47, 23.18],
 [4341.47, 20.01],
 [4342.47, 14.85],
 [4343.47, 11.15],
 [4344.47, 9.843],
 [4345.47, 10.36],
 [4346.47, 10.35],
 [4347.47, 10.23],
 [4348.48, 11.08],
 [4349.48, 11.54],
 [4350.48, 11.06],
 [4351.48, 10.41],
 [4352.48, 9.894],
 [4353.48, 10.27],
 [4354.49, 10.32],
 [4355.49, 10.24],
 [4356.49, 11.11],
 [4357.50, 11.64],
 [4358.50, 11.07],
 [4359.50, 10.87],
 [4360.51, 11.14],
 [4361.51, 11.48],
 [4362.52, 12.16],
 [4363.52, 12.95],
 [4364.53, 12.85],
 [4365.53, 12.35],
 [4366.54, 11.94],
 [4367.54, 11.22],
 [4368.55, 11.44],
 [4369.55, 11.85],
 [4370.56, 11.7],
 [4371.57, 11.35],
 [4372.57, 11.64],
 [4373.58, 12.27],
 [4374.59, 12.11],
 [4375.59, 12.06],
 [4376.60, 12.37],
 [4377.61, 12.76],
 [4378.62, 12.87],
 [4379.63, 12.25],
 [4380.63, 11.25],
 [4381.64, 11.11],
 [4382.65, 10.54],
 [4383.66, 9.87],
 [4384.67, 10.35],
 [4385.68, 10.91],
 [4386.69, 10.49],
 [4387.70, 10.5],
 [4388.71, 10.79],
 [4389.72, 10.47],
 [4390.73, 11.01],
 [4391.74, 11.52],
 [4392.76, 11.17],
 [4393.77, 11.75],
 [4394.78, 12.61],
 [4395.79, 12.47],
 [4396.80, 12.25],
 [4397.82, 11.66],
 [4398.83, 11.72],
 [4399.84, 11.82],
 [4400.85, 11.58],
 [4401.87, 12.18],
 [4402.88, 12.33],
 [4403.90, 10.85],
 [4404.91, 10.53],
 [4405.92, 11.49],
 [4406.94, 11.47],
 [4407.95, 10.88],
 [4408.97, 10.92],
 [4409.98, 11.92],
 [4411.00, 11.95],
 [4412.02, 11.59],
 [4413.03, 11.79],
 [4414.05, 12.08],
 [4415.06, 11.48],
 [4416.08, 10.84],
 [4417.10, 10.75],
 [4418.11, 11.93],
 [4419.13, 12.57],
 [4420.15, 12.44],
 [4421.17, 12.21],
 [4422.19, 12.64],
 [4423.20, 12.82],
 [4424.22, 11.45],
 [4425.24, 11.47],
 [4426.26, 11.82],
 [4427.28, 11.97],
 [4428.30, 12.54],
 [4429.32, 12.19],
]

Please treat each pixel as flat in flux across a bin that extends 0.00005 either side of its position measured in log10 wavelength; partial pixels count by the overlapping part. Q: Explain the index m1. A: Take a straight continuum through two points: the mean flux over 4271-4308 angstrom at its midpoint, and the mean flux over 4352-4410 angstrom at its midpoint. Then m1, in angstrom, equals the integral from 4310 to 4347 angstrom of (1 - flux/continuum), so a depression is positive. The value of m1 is -4.0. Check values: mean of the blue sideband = 10.9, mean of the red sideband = 11.5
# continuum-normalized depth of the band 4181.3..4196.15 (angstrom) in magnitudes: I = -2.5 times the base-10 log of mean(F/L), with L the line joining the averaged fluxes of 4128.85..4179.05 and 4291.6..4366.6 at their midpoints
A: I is 0.02 mag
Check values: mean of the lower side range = 11.8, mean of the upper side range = 11.6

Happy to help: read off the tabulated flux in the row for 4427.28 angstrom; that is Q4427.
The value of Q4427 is 11.97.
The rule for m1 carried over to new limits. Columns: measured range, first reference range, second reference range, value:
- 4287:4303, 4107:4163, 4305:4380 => 1.7 angstrom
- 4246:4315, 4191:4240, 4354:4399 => 2.7 angstrom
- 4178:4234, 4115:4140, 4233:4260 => 0.5 angstrom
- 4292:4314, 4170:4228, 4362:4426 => 2.5 angstrom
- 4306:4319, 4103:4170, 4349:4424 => 0.8 angstrom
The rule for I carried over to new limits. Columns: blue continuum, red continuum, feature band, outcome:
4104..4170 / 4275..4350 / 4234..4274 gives 0.02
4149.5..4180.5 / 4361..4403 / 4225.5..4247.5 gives 0.05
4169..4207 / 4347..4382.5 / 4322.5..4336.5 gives 0.03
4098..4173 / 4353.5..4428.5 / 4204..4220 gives 0.02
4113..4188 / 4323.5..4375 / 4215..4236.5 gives 0.07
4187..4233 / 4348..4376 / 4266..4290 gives 0.01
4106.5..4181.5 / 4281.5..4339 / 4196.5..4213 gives -0.03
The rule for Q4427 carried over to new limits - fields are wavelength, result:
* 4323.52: 10.98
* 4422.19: 12.64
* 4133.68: 11.21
